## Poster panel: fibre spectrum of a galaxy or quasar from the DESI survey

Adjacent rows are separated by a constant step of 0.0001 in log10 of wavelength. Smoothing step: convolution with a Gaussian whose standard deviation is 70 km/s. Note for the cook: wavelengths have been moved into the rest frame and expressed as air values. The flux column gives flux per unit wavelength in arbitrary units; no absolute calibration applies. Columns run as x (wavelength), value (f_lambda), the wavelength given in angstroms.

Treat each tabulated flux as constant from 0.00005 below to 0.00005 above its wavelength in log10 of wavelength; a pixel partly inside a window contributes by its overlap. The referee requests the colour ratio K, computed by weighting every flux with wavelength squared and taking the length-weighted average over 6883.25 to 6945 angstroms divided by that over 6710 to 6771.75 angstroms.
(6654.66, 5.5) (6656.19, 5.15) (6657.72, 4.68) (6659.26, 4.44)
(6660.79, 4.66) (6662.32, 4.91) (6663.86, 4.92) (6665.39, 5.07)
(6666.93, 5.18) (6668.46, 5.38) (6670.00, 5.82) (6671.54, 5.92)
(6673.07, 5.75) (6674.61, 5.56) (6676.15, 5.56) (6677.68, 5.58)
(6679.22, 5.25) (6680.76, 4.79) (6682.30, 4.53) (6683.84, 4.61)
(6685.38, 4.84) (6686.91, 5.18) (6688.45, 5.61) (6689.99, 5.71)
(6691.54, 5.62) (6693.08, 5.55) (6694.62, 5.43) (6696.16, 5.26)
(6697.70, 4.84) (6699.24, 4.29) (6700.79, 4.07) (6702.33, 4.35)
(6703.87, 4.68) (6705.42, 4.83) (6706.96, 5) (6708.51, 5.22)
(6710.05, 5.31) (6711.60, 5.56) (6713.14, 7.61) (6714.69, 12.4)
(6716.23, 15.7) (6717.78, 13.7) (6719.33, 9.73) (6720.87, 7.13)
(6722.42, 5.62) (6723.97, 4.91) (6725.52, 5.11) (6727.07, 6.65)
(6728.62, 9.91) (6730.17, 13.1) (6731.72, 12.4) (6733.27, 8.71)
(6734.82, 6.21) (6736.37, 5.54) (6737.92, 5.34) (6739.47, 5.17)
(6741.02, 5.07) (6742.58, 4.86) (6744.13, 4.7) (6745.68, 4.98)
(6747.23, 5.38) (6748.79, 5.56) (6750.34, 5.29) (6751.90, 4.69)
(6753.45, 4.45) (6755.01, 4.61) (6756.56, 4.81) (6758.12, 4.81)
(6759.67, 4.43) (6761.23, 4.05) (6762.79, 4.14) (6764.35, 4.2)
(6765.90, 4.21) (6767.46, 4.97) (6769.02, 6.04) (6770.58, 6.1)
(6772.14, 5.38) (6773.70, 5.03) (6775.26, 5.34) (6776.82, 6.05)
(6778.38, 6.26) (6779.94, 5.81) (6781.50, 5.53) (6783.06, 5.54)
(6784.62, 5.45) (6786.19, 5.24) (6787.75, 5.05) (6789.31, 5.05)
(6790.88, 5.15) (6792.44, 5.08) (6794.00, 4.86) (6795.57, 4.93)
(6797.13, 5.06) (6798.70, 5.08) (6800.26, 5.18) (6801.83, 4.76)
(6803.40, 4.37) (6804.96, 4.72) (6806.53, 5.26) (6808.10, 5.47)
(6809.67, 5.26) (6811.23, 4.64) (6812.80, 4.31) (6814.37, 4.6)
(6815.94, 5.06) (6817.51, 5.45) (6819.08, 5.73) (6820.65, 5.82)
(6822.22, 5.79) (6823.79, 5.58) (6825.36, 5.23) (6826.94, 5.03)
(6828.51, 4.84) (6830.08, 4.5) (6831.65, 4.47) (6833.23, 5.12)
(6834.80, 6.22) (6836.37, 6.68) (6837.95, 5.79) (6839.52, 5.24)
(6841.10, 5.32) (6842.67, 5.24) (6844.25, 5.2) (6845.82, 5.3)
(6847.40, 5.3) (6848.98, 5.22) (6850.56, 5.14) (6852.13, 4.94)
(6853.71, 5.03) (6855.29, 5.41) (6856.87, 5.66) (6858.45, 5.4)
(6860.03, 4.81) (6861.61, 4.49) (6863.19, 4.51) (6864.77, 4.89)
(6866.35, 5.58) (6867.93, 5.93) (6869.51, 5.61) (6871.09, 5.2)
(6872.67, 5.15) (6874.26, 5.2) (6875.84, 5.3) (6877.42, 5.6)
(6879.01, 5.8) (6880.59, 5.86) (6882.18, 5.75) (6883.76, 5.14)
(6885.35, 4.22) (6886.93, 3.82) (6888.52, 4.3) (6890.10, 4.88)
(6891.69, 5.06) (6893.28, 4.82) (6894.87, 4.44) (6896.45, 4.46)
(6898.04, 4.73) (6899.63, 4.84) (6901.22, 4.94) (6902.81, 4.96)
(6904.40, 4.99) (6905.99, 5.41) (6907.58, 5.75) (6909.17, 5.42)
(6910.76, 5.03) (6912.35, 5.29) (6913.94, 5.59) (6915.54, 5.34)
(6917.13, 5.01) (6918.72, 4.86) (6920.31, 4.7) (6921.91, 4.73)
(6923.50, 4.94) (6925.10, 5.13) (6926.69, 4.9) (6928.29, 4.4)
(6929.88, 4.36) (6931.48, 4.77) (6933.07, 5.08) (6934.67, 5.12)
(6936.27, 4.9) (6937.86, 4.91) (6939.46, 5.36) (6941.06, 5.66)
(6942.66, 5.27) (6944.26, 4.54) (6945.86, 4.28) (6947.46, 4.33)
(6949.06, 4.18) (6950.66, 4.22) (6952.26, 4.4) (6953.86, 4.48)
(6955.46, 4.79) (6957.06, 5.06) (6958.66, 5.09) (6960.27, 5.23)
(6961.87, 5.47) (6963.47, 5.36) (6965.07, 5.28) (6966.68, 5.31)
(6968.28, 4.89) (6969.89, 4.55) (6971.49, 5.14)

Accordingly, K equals 0.8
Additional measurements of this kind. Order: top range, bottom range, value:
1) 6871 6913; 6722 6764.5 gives 0.89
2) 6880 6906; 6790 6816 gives 1.01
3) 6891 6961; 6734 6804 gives 1.00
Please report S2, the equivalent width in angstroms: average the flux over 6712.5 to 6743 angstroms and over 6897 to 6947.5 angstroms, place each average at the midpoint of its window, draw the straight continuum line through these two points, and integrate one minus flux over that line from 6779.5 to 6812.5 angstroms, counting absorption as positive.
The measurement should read 9.4 angstroms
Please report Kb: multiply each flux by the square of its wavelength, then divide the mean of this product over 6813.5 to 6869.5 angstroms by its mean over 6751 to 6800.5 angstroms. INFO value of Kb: 1.06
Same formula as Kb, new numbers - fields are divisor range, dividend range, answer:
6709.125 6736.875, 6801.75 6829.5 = 0.61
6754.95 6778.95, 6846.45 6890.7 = 1.05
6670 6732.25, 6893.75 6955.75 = 0.80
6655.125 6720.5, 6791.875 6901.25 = 0.91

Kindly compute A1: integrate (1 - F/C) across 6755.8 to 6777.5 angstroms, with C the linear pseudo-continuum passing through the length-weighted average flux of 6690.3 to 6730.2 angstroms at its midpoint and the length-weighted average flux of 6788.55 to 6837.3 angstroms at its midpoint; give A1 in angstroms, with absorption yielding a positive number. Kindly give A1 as 3.4 angstroms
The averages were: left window 6.86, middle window 4.96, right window 5.14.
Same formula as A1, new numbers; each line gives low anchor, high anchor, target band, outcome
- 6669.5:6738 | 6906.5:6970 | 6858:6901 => 2.7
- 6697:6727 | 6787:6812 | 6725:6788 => 1.7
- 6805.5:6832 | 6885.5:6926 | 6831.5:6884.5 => -3.3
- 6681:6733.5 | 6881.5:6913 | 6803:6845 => 3.1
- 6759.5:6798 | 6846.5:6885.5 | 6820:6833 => 0.2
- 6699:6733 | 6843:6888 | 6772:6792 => 3.4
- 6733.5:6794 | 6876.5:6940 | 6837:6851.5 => -0.7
